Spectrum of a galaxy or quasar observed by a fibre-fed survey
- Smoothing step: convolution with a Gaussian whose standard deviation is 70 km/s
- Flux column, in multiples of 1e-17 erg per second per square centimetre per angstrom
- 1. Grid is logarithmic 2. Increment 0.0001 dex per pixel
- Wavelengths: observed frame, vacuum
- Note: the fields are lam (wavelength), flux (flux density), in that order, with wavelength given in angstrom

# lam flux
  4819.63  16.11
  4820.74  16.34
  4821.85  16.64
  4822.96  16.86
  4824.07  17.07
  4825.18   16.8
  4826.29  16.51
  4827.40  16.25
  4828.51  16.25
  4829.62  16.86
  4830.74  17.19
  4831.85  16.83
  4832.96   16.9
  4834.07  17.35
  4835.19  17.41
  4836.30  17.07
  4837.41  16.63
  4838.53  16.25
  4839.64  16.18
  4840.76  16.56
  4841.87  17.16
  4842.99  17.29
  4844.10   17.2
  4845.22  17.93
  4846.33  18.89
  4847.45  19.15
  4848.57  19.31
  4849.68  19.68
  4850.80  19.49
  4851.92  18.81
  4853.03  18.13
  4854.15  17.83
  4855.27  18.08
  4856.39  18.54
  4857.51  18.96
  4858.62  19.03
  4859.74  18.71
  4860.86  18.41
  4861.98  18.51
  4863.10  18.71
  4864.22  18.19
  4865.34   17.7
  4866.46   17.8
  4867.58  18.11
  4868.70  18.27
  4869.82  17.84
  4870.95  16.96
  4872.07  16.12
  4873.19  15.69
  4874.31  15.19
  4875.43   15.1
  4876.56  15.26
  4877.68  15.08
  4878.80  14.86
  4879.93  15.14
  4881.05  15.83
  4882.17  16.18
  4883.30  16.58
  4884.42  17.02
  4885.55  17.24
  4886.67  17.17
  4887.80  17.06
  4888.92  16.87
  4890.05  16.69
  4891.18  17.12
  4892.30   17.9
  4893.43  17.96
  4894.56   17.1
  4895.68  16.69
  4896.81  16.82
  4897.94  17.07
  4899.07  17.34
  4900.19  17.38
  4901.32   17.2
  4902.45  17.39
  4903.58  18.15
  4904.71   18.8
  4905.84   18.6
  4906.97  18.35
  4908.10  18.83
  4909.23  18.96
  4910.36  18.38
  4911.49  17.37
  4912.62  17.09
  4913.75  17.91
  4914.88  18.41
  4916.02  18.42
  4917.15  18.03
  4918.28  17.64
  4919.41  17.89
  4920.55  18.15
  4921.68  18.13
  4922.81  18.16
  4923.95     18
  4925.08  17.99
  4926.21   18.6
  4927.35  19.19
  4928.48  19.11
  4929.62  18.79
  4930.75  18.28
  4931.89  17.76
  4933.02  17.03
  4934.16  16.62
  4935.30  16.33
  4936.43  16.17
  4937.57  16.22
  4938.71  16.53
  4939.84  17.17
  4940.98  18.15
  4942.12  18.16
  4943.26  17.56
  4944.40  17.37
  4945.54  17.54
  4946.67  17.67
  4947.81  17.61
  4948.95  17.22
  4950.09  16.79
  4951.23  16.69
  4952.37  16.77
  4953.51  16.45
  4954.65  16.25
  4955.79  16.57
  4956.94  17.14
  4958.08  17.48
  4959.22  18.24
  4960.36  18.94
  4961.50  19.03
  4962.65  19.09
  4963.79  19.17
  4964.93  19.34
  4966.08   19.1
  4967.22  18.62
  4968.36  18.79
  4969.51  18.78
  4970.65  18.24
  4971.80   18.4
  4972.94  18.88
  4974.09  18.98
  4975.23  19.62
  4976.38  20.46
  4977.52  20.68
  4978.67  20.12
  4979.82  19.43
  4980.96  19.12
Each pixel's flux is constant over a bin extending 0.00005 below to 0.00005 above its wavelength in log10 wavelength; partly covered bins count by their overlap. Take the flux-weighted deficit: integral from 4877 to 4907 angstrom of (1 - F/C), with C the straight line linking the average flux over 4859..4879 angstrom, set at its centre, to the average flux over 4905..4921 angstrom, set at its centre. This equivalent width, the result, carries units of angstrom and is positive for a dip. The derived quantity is 1.12 angstrom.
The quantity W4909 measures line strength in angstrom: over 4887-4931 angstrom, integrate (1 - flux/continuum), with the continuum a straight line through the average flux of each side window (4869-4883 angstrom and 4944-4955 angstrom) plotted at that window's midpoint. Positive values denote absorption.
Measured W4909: -4.0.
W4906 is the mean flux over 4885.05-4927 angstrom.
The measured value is 17.8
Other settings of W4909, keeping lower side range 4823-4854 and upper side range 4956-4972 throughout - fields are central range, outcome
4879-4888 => 0.7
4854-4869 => -0.6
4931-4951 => 1.3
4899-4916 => 0.0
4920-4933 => -0.1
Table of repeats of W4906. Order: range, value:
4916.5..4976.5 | 17.9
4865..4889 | 16.5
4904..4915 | 18.3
